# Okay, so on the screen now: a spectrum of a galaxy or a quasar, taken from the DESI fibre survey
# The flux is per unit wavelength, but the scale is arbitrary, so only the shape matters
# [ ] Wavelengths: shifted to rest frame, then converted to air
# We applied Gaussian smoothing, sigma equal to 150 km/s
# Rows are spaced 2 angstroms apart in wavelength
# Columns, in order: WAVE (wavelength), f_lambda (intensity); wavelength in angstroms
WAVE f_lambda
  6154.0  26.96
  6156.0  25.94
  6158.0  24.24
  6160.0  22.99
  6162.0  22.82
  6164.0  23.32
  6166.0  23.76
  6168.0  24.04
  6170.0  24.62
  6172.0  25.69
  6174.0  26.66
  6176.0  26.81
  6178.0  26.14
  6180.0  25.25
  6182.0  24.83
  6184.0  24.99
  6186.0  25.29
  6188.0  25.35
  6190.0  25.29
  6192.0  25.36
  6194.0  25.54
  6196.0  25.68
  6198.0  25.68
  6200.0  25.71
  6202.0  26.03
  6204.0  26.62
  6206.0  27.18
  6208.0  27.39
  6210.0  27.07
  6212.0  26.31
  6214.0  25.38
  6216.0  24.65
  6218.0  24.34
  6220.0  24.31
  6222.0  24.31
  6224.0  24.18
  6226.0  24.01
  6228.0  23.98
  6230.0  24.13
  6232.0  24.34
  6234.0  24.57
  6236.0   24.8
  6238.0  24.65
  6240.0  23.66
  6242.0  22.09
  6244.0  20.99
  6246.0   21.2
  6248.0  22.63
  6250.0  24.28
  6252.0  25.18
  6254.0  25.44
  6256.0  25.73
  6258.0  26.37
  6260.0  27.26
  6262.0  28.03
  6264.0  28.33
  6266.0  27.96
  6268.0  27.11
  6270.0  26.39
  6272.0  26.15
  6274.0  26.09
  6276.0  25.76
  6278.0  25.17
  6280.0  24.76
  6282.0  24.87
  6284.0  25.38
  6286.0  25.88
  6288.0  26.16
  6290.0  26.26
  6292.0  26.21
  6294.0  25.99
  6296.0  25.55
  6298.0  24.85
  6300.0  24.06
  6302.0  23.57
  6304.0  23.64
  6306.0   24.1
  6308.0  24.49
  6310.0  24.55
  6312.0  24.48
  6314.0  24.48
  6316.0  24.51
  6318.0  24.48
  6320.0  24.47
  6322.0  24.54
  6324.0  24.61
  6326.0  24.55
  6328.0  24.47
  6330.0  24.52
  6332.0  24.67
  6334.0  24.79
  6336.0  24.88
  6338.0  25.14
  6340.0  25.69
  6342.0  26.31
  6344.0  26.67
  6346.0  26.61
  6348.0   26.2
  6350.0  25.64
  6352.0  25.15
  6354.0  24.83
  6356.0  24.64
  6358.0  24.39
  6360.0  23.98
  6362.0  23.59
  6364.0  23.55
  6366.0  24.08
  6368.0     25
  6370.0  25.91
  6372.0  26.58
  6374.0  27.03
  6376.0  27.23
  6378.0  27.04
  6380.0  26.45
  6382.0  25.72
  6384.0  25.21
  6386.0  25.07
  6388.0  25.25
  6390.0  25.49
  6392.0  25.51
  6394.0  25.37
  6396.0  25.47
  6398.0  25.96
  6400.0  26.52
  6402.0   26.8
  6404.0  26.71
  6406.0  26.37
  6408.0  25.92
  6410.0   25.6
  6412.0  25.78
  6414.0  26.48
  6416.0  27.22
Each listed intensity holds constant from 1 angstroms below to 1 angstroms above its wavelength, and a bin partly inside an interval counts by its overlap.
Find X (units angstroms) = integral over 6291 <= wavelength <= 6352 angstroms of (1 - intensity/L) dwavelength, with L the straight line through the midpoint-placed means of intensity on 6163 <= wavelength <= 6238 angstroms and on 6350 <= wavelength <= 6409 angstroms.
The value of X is 1.16 angstroms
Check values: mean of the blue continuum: 25.2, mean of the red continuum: 25.5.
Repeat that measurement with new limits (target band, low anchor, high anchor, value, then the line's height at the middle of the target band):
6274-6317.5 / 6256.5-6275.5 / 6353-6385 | 2.5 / 26.5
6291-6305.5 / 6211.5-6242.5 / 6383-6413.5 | 0.1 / 25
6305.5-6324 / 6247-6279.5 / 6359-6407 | 1.0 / 25.9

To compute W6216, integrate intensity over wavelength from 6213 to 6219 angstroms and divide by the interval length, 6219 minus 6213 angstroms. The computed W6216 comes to 24.8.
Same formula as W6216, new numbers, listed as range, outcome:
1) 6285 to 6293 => 26.1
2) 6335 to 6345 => 25.7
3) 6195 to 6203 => 25.8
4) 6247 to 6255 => 24.4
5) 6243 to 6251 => 22.3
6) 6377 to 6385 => 26.1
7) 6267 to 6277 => 26.3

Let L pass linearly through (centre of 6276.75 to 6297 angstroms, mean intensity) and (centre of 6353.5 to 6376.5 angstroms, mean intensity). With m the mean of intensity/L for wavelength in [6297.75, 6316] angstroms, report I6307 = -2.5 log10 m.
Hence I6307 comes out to 0.05 mag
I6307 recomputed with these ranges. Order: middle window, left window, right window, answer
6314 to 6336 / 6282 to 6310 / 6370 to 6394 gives 0.035 mag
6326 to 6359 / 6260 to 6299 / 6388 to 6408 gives 0.034 mag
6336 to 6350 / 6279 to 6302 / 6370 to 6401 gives -0.011 mag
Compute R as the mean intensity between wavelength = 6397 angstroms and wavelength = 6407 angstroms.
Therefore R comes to 26.5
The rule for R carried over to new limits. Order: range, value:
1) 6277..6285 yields 25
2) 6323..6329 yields 24.5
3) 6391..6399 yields 25.6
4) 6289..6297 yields 26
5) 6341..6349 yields 26.4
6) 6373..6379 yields 27.1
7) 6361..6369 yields 24.1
